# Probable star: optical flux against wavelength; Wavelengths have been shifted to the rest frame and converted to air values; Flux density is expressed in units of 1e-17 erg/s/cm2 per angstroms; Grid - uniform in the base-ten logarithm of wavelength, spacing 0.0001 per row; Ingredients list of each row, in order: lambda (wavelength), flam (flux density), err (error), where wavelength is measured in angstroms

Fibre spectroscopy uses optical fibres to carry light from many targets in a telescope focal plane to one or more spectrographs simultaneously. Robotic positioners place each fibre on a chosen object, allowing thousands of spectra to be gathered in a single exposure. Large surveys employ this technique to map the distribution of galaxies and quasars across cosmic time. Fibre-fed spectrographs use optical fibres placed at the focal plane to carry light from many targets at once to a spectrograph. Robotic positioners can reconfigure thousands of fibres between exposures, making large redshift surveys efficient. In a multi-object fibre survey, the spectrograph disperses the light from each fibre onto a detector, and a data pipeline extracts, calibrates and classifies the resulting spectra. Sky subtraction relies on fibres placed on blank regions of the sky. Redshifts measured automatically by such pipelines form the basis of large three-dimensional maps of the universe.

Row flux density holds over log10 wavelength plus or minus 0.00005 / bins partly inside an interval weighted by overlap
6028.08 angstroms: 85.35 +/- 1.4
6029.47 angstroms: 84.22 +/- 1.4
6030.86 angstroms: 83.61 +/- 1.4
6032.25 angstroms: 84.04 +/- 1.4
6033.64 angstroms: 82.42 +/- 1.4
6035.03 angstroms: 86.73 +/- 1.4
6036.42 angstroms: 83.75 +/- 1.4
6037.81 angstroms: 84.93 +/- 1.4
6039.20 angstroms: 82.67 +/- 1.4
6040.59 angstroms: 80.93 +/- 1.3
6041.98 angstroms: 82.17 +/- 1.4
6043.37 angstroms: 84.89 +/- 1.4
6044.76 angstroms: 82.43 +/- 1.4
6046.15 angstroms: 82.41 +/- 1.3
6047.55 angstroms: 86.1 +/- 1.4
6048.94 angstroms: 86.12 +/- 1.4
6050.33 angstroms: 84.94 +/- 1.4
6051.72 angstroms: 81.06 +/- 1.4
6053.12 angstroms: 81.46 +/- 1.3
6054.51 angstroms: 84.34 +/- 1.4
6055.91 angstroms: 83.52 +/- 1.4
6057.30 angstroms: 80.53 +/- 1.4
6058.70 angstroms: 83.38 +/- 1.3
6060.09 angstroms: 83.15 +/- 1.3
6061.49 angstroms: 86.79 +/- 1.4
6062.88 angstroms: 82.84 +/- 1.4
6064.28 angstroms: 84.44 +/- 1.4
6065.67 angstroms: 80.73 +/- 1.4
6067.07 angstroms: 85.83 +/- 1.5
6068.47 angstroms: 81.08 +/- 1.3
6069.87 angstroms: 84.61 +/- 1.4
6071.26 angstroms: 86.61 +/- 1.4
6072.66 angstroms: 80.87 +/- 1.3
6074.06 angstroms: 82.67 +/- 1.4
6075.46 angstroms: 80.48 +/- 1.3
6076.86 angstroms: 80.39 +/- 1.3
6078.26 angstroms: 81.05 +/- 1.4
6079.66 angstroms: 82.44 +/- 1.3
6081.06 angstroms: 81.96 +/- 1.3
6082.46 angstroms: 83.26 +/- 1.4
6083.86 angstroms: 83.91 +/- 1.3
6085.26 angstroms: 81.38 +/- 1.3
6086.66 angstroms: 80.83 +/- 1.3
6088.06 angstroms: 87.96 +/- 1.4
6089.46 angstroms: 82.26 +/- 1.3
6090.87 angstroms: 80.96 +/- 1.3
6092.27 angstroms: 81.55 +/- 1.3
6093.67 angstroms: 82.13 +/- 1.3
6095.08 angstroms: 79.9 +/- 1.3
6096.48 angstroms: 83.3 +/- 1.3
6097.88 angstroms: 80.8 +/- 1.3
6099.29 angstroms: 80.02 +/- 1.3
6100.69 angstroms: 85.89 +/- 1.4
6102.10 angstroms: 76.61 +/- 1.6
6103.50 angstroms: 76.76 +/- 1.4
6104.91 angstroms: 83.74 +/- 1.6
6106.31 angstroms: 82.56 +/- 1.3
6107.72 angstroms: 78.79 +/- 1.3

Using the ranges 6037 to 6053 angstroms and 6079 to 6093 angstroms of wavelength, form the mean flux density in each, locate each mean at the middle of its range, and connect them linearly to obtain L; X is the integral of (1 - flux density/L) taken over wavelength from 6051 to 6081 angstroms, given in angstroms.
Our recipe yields 0.1 angstroms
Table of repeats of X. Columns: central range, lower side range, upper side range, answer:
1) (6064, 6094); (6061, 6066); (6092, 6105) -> 0.0 angstroms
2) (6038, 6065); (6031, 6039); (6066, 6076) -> 0.1 angstroms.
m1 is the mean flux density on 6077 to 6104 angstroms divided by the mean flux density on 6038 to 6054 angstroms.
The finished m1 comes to 0.98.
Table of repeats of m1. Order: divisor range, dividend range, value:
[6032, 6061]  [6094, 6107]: 0.97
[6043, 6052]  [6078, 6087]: 0.98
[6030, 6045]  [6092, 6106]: 0.97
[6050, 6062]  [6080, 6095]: 0.99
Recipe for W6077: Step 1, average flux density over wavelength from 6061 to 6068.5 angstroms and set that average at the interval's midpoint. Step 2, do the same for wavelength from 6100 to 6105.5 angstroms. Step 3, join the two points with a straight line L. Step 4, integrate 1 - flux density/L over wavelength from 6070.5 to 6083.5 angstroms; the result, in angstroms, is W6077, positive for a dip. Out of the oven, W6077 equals 0.08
